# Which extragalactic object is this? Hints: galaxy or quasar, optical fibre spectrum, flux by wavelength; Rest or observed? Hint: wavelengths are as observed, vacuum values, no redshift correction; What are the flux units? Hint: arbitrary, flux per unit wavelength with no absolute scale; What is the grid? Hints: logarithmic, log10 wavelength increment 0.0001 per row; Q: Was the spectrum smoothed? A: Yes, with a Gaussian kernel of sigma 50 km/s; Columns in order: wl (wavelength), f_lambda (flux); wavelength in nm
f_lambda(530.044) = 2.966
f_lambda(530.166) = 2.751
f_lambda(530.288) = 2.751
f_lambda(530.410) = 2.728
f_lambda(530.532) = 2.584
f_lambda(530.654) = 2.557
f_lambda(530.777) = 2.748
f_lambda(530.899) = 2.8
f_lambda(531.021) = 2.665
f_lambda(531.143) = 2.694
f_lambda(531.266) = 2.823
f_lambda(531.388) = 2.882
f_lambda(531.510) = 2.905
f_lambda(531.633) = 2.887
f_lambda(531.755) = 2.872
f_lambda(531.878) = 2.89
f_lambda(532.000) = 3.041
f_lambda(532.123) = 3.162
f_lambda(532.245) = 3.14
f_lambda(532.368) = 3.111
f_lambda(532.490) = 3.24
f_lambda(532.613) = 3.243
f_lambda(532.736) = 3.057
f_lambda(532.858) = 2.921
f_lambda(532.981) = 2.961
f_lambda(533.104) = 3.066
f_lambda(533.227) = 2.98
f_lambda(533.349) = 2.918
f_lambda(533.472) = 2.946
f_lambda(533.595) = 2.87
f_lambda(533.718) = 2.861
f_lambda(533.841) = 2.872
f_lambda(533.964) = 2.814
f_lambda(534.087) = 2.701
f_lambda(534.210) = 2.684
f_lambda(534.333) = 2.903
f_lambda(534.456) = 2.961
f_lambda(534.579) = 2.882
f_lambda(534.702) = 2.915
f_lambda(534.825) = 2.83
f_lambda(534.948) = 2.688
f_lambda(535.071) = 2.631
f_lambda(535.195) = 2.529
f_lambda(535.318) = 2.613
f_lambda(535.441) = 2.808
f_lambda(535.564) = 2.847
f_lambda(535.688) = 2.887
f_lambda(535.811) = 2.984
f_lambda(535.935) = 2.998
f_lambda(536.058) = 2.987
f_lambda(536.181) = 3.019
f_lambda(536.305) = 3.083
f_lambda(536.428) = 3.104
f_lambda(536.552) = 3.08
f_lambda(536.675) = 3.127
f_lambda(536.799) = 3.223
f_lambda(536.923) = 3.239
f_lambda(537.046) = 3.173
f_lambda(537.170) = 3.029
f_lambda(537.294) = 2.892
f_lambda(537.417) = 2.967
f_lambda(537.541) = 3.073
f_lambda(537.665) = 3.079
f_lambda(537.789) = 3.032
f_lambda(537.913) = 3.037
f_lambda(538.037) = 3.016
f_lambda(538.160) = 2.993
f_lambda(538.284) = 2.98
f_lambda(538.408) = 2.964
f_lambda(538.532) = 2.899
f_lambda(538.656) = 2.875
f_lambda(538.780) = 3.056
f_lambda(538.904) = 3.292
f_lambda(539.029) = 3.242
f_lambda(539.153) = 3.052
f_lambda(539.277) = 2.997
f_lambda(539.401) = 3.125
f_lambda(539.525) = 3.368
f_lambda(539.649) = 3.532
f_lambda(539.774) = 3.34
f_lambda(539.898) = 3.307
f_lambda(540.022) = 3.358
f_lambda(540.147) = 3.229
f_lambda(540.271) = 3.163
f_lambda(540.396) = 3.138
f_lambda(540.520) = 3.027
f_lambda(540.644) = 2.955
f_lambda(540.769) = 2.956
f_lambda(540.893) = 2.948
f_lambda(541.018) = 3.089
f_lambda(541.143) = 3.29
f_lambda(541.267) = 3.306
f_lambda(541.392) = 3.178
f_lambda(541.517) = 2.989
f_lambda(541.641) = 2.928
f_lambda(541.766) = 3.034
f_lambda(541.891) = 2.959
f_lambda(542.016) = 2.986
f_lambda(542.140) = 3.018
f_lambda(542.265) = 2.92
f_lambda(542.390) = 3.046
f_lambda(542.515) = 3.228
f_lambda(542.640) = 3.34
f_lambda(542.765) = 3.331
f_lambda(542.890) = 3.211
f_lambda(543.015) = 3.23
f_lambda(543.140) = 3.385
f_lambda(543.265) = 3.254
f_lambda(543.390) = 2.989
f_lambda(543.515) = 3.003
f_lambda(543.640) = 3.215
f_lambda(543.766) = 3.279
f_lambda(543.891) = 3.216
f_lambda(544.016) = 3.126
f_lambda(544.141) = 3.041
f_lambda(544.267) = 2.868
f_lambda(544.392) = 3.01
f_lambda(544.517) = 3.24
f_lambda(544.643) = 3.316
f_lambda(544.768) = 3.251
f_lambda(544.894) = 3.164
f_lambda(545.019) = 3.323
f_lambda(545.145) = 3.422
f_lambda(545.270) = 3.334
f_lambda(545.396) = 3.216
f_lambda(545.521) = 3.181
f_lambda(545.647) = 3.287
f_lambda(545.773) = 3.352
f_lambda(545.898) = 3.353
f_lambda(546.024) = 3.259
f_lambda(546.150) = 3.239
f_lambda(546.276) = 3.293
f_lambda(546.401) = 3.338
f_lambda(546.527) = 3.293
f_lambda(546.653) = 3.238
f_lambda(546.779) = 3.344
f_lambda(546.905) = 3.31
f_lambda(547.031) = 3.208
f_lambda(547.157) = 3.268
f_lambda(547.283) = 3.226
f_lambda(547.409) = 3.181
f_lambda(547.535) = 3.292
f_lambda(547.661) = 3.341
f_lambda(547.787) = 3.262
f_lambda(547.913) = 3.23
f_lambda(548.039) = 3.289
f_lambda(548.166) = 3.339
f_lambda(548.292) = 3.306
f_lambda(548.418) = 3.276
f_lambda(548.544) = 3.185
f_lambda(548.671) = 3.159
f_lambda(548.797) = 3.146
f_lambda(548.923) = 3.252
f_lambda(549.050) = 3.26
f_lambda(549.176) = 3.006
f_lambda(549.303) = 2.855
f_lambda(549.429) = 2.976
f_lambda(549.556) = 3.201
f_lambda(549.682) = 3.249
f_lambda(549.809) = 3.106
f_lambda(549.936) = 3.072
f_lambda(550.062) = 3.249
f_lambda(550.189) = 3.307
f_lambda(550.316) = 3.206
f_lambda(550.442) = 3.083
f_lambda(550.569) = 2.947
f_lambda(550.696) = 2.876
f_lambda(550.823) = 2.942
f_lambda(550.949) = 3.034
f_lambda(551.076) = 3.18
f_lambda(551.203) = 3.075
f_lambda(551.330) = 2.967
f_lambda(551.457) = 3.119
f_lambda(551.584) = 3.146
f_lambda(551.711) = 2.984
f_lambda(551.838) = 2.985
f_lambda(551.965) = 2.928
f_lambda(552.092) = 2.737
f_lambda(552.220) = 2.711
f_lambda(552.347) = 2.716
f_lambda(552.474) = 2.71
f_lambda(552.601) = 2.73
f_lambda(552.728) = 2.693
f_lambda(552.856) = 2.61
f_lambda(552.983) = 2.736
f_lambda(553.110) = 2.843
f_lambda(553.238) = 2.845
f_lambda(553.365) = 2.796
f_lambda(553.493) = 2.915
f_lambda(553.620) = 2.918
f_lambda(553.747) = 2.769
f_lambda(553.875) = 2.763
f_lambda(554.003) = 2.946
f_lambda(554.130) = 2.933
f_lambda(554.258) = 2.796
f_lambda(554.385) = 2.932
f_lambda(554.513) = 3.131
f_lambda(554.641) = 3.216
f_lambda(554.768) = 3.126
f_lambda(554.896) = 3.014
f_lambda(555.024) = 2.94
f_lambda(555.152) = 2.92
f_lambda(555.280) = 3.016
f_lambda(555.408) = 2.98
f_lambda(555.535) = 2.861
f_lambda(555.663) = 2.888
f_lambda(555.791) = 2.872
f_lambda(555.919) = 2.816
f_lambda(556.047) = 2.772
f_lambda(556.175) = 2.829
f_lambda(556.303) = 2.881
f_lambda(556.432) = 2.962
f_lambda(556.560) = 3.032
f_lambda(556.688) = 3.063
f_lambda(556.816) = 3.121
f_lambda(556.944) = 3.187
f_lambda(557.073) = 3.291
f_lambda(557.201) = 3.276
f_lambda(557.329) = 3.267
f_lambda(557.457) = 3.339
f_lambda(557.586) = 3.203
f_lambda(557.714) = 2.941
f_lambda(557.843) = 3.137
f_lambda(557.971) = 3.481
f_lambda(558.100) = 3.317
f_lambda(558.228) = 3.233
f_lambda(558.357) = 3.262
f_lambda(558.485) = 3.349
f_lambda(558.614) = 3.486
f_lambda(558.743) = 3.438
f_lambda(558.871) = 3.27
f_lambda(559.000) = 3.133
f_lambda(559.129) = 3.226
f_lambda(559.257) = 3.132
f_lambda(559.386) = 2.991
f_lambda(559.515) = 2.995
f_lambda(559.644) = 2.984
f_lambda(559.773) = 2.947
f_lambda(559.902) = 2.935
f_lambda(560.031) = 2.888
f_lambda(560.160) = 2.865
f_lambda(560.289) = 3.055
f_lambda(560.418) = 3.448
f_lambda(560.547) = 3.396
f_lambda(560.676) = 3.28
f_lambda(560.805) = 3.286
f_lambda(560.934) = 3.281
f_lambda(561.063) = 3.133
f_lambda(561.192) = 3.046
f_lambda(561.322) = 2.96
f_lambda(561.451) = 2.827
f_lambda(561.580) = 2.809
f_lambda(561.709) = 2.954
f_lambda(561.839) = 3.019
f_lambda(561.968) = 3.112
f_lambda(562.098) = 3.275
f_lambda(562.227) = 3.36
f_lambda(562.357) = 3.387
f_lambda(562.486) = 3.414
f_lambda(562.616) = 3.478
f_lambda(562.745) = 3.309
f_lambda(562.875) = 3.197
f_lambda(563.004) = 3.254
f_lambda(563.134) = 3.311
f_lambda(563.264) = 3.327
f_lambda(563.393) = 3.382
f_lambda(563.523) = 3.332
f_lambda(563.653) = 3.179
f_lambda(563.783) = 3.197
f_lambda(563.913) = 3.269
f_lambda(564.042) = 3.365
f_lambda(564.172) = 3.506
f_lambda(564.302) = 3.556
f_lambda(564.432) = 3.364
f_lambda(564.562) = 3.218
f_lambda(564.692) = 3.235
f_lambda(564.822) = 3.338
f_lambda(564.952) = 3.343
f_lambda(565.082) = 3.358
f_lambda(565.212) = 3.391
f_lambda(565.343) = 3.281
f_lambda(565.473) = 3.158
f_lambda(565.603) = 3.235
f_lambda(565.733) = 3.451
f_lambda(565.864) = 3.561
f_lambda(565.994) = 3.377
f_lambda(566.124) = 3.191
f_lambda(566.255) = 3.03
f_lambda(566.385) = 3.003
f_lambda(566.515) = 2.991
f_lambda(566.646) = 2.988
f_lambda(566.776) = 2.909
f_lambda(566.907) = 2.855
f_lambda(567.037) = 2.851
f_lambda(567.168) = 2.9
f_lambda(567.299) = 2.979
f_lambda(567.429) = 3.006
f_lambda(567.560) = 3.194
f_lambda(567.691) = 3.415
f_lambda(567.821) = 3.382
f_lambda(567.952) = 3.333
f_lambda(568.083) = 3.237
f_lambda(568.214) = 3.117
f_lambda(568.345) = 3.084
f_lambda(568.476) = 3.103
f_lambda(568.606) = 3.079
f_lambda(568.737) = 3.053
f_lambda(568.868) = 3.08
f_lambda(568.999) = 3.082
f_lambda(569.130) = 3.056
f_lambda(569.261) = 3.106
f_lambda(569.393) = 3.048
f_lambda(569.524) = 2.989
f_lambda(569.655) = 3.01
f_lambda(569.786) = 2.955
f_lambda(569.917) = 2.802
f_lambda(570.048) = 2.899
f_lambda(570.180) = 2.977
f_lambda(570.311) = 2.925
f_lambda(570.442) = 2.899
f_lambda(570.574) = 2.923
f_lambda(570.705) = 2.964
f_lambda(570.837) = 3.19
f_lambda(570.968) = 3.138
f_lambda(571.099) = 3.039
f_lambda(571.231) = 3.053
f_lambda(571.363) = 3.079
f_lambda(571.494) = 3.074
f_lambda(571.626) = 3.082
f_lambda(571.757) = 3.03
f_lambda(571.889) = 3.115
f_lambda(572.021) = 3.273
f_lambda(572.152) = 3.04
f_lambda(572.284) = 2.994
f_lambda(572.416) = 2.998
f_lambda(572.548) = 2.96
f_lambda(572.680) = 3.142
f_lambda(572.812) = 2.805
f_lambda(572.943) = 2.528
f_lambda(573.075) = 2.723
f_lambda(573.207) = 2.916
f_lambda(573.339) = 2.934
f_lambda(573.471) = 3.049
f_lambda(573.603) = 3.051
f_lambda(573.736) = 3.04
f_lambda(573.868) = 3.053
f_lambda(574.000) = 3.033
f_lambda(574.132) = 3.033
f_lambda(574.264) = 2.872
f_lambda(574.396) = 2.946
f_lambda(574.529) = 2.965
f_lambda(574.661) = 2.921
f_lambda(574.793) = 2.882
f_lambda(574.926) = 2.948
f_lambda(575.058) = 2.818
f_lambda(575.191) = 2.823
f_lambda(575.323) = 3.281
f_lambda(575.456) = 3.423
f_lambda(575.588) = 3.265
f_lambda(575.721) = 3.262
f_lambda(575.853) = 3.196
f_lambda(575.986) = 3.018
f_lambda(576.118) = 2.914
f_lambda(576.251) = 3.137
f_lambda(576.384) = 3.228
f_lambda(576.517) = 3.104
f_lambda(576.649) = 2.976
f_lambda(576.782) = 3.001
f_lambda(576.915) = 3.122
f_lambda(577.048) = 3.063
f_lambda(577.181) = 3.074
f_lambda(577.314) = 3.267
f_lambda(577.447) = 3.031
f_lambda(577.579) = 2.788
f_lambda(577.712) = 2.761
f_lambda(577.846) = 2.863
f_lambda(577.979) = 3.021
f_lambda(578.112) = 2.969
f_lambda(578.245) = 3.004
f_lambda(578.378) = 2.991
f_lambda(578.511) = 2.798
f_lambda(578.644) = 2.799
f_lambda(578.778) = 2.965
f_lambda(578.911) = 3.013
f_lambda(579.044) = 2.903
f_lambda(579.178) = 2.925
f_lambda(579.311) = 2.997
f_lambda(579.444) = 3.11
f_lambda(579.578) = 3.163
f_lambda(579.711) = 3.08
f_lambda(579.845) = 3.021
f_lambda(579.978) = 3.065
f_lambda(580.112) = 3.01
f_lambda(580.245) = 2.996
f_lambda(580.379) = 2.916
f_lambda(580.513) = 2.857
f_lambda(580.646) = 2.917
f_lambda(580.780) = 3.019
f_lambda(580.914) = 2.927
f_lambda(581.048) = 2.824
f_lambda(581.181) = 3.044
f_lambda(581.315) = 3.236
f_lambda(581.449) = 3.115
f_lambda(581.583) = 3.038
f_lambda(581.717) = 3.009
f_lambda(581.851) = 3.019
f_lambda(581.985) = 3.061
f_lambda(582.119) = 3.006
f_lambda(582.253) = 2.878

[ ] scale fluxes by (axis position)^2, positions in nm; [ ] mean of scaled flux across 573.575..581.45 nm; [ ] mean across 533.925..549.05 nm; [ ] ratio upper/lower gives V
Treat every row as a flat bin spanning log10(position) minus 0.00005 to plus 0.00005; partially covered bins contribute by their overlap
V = 1.10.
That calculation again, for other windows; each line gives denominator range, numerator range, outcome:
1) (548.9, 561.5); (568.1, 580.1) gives 1.06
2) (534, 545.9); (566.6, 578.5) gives 1.10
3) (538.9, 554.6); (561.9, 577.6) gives 1.09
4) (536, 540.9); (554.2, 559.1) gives 1.07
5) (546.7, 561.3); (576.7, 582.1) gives 1.07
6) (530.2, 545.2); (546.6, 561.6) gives 1.08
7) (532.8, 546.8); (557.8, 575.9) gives 1.12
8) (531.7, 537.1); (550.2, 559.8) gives 1.10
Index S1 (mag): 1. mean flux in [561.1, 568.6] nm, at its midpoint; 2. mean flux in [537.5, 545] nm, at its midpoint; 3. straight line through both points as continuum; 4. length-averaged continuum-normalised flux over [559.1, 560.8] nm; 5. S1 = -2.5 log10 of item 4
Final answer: 0.03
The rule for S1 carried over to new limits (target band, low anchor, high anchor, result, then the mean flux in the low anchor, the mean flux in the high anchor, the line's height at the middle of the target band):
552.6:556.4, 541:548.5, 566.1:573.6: 0.09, 3.21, 3.03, 3.14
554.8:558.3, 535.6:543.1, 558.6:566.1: 0.05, 3.1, 3.23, 3.2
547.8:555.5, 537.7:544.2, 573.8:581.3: 0.03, 3.12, 3.01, 3.09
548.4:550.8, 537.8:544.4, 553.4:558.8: -0.01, 3.12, 3.06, 3.09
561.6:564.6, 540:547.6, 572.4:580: -0.07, 3.18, 3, 3.07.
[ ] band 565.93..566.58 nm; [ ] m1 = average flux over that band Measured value 3.12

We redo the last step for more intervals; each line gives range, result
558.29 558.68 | 3.36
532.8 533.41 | 2.97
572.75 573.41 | 2.79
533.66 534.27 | 2.79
